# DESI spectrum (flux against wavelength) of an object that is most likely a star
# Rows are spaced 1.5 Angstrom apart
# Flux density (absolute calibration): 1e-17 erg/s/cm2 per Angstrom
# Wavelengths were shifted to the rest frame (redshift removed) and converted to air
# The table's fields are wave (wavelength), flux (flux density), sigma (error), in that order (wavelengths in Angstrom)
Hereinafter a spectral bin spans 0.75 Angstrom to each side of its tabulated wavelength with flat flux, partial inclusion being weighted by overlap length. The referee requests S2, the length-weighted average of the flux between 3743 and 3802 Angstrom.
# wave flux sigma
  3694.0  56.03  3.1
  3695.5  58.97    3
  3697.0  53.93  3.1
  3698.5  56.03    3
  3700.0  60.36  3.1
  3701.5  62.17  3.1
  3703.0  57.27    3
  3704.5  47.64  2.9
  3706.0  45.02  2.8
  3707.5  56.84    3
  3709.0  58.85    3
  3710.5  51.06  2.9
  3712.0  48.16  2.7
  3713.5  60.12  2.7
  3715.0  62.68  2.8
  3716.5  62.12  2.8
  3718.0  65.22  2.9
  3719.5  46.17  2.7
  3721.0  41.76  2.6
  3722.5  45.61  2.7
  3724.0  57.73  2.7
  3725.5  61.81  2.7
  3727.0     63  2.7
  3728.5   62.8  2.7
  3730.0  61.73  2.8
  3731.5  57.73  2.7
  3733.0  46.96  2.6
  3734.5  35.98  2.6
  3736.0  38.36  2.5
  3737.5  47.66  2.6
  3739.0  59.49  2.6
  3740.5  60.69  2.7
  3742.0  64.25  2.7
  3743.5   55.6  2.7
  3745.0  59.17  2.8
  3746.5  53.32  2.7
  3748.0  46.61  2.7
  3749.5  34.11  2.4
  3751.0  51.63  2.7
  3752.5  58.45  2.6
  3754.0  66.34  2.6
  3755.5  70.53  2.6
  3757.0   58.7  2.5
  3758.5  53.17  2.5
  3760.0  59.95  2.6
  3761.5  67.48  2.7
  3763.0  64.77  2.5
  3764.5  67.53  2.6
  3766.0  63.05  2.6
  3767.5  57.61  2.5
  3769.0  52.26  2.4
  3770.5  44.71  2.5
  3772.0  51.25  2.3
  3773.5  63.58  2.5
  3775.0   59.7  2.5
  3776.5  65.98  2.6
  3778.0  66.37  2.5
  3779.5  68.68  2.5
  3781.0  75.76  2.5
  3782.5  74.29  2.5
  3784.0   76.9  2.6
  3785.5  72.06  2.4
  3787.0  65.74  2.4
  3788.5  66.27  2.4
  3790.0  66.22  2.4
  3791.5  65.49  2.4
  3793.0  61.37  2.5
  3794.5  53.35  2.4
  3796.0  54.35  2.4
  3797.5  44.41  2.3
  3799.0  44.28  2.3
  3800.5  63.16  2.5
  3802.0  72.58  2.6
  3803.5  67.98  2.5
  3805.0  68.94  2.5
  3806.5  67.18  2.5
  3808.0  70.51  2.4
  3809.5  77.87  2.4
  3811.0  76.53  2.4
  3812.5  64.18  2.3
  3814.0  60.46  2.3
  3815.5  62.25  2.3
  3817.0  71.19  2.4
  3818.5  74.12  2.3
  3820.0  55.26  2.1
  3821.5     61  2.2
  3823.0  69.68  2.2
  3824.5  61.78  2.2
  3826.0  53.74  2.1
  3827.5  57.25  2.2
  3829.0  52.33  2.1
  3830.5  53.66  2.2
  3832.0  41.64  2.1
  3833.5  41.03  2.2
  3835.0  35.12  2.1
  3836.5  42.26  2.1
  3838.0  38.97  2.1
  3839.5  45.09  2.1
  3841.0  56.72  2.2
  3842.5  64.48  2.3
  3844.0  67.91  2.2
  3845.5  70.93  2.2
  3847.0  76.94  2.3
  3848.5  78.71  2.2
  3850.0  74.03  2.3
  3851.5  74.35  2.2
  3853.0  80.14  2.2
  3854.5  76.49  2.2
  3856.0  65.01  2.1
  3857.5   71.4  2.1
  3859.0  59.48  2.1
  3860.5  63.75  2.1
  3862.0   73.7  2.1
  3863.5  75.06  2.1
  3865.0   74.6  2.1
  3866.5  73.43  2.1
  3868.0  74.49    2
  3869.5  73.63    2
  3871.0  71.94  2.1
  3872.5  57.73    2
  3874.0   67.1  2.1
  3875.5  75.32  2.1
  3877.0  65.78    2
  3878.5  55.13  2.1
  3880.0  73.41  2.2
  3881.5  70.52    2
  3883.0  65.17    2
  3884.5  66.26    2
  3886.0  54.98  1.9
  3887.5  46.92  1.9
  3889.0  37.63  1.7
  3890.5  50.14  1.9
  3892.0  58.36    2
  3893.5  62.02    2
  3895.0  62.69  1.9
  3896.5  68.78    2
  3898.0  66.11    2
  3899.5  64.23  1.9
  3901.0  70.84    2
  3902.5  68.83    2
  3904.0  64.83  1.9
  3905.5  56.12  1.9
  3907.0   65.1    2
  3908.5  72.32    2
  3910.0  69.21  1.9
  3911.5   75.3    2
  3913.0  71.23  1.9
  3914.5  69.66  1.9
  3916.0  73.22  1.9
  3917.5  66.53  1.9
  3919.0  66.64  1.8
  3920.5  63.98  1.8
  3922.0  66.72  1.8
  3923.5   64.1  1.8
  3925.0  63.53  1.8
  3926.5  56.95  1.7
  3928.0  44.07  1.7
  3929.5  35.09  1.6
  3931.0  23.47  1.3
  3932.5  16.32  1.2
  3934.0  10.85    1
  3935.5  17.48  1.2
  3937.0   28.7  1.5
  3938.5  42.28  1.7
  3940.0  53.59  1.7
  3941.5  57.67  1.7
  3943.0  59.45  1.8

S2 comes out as 60.3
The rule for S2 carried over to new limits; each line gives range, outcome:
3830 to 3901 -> 63.2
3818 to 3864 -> 61.5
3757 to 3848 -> 61.2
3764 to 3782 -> 61.5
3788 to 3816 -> 63.5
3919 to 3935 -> 45.1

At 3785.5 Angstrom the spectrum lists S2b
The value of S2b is 72.06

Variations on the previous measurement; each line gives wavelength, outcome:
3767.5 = 57.61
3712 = 48.16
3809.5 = 77.87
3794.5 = 53.35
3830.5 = 53.66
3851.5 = 74.35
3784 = 76.9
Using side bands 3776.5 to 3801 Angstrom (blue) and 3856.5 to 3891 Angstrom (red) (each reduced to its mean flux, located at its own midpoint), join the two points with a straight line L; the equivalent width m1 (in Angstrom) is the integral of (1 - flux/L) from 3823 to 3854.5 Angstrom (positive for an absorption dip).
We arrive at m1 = 2.72 Angstrom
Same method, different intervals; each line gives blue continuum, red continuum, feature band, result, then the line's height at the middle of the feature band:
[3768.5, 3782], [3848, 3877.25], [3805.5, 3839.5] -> 4.19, 66.7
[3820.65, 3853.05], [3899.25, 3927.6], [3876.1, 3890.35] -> 0.91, 63.4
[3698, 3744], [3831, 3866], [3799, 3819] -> -2.50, 60.4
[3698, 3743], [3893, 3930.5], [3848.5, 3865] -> -2.80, 61.4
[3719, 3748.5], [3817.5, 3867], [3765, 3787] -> -2.65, 56.9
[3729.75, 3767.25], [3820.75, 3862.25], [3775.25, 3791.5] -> -3.22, 57.9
